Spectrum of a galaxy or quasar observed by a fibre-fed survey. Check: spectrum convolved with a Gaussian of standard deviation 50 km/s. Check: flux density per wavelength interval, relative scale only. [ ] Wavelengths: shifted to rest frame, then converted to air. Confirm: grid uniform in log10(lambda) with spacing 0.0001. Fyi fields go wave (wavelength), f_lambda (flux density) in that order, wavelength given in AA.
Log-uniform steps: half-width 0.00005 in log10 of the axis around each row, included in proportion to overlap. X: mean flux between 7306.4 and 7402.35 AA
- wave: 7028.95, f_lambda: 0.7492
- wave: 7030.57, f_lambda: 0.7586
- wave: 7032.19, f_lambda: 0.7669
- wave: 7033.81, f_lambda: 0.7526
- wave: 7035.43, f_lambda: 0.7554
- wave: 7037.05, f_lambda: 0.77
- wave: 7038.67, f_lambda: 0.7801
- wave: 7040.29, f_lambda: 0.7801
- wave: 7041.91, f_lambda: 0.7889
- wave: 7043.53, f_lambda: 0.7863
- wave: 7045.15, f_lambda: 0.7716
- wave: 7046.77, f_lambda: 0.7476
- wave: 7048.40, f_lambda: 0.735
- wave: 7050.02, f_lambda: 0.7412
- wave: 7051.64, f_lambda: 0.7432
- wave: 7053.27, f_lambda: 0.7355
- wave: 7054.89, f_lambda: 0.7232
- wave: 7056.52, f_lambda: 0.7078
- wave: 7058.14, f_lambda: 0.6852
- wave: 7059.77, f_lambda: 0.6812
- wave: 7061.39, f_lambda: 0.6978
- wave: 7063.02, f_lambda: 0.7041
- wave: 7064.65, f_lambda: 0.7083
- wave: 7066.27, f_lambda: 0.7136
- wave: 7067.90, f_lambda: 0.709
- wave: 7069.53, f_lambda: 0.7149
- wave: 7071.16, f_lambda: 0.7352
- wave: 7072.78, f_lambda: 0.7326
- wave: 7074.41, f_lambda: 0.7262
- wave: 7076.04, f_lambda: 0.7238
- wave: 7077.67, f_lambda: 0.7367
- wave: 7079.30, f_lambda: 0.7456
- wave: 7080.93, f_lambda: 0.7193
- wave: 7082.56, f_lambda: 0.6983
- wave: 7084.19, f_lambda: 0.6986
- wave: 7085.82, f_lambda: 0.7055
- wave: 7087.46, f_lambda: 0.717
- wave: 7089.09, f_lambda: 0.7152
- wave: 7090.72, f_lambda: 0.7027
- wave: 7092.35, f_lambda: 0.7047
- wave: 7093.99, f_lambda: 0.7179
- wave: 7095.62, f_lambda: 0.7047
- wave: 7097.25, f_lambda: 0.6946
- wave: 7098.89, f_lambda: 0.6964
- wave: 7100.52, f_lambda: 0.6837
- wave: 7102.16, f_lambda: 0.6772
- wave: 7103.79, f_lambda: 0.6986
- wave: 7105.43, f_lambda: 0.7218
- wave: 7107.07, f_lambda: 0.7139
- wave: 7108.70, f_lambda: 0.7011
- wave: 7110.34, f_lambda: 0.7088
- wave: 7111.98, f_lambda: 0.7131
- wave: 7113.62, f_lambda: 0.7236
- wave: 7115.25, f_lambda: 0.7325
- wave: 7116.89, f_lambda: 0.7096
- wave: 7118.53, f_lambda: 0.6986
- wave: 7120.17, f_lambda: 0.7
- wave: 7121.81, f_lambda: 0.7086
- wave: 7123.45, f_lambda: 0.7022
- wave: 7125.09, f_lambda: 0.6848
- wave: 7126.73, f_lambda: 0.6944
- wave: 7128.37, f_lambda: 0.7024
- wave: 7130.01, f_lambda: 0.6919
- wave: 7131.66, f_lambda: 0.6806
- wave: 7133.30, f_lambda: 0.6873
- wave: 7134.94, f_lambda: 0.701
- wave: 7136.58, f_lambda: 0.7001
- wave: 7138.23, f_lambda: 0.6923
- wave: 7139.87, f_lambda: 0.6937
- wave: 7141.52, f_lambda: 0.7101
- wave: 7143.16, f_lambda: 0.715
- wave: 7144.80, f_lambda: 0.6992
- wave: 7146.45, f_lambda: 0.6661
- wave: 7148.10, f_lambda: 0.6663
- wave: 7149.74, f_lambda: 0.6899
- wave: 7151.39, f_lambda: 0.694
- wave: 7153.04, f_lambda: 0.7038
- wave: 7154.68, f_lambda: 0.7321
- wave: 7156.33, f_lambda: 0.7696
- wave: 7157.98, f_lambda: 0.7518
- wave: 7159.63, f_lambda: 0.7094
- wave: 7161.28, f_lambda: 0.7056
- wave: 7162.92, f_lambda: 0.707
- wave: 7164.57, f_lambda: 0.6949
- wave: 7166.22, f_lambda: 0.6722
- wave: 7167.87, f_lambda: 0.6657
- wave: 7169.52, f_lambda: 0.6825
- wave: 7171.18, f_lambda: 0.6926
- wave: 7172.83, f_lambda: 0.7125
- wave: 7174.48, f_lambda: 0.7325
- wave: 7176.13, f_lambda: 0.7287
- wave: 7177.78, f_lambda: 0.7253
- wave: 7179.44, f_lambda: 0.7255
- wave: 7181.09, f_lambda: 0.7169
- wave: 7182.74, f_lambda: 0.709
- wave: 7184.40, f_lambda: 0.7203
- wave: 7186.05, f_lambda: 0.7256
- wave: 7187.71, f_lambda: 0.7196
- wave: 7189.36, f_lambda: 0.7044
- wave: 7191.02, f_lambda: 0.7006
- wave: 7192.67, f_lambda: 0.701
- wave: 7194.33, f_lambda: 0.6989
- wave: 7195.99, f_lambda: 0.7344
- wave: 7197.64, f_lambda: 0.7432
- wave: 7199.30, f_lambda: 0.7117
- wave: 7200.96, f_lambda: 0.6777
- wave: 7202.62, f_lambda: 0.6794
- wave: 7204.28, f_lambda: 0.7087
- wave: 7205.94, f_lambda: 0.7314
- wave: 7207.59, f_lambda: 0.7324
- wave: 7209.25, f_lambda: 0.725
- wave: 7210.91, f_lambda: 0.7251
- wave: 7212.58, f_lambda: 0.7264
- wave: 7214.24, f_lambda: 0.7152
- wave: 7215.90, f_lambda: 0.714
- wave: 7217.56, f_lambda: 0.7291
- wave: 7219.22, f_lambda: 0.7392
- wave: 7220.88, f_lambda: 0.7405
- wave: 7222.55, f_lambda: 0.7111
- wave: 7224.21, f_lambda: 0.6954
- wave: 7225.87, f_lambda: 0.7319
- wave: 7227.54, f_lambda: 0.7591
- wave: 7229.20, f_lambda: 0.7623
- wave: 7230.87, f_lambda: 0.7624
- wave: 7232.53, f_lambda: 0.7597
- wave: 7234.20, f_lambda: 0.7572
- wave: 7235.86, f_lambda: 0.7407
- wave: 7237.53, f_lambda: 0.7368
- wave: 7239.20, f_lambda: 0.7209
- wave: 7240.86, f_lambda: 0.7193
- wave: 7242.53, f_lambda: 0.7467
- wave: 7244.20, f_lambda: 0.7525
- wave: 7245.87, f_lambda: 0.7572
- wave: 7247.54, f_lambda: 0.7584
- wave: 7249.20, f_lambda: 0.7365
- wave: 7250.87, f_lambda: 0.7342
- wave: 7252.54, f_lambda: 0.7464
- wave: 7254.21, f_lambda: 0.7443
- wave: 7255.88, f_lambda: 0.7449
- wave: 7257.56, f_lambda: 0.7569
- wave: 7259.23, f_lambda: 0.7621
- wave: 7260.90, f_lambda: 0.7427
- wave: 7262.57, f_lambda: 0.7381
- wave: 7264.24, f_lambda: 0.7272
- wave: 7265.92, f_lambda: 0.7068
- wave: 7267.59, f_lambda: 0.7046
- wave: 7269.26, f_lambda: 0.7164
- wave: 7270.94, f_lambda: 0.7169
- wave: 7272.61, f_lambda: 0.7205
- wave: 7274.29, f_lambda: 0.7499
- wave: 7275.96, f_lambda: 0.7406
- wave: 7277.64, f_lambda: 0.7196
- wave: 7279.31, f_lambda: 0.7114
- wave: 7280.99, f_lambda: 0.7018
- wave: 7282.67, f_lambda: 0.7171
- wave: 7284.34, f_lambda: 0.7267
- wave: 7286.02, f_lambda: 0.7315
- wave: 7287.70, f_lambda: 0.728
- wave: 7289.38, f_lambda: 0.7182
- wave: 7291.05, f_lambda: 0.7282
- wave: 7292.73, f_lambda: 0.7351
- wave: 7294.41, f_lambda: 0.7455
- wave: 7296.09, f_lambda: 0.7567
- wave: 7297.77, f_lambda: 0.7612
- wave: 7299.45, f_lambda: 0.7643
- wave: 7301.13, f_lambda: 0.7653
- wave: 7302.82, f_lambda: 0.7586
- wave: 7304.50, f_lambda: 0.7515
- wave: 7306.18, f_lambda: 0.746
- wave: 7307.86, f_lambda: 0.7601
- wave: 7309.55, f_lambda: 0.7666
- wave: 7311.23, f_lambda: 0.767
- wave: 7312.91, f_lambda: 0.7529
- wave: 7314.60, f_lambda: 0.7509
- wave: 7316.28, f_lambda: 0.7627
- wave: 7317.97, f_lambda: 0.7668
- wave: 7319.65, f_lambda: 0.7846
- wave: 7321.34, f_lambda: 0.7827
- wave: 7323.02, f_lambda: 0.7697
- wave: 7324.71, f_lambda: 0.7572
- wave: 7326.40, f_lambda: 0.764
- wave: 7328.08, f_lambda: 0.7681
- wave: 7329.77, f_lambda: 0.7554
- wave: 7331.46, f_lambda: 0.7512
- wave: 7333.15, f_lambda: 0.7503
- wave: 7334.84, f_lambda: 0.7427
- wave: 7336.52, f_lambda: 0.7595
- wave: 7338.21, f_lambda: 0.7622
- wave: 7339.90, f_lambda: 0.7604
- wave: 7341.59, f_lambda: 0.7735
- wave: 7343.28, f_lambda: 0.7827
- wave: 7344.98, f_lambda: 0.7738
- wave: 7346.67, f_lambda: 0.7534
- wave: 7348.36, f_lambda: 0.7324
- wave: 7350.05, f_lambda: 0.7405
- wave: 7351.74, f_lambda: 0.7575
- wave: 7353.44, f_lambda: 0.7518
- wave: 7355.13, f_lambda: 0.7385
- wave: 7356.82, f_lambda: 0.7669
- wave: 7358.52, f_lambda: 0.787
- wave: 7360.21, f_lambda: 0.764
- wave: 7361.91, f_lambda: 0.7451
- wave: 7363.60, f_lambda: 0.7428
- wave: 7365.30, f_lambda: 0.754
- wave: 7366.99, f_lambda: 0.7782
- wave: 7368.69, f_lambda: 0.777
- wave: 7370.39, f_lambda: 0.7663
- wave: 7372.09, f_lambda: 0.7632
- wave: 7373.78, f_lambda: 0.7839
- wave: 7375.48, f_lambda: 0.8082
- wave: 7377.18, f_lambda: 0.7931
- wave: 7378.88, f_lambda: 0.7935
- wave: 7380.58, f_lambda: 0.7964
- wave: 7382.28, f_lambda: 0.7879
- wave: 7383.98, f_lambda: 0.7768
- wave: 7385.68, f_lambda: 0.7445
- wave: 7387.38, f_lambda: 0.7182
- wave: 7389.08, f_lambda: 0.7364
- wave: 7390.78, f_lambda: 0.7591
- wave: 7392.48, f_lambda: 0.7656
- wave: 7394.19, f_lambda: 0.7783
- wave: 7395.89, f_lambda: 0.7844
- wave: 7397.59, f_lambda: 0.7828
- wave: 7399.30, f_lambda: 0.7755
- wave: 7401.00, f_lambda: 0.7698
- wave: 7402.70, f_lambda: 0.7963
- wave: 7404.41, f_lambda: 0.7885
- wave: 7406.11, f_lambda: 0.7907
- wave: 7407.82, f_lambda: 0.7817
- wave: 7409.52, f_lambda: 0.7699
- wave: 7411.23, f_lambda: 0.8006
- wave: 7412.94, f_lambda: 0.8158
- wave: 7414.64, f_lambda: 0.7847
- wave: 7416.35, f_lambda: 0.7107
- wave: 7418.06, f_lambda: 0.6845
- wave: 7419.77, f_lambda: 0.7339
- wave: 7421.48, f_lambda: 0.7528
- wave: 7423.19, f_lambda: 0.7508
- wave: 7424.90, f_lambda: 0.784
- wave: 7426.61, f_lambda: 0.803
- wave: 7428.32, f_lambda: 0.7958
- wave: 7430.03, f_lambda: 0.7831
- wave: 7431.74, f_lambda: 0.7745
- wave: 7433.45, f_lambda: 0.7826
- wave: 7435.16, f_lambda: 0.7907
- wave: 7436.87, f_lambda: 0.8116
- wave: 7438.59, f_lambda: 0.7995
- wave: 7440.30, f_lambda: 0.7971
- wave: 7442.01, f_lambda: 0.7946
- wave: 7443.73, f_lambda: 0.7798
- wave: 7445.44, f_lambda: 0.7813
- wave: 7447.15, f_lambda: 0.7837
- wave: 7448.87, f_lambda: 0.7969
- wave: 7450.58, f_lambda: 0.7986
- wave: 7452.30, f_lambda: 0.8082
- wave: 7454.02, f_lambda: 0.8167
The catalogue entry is 0.765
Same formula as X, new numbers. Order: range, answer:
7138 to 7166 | 0.706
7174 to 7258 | 0.729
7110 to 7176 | 0.703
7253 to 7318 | 0.74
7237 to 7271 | 0.737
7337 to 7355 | 0.758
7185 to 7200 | 0.716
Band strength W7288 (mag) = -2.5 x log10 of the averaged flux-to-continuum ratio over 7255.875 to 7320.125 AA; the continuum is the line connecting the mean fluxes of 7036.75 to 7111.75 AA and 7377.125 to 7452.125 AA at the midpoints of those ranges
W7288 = 0.02 mag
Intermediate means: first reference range 0.721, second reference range 0.777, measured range 0.741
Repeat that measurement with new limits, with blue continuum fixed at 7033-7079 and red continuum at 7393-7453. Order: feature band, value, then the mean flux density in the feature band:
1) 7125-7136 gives 0.08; 0.693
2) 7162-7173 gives 0.09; 0.689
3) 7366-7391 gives 0.00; 0.772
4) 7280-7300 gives 0.04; 0.734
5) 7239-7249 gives 0.02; 0.744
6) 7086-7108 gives 0.06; 0.704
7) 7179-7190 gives 0.05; 0.718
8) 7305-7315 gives 0.01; 0.757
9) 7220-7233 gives 0.02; 0.74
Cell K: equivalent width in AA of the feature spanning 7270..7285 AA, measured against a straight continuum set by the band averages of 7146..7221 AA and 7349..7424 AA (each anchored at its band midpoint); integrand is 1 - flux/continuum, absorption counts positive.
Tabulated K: 0.3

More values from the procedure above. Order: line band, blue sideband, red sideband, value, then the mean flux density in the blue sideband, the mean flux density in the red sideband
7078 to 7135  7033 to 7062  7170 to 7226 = 2.22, 0.744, 0.717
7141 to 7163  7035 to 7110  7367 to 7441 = 0.80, 0.723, 0.775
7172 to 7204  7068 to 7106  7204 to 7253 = 0.67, 0.712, 0.736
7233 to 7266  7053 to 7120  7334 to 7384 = 0.08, 0.71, 0.767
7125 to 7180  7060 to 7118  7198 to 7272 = 1.36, 0.711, 0.732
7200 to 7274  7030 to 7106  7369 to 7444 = 1.82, 0.726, 0.776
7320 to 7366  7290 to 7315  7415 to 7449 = 0.06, 0.754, 0.774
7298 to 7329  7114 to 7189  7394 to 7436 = -0.64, 0.705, 0.775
